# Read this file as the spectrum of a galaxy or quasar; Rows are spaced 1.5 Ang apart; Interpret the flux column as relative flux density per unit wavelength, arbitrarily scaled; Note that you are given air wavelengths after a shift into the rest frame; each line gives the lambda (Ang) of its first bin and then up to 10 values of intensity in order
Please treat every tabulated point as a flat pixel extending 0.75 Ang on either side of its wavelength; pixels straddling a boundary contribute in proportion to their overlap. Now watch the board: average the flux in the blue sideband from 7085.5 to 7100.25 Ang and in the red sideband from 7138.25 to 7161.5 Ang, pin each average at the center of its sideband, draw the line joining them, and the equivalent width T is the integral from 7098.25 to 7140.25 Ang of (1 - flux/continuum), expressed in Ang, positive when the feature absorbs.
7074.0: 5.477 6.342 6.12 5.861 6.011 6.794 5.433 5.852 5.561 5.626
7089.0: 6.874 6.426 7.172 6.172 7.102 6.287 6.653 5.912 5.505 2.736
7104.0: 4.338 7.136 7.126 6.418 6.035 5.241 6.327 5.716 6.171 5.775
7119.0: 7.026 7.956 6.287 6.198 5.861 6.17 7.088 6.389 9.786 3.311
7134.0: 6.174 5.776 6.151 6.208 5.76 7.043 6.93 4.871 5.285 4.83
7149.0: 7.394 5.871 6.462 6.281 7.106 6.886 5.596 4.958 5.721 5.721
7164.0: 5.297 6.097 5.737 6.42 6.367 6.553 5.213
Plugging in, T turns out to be 0.9 Ang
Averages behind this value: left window 6.39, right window 6.08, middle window 6.1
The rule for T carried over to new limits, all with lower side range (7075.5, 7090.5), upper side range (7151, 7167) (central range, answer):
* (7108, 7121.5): -0.6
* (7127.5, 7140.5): -0.6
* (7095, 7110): 0.4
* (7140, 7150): 0.0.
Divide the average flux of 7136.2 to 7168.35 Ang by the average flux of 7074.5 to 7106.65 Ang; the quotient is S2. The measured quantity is 1.00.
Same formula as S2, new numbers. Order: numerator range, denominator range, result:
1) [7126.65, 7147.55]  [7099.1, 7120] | 1.05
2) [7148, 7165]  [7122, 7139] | 0.97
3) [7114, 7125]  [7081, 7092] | 1.05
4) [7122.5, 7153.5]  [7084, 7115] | 1.03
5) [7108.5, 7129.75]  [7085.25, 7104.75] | 1.07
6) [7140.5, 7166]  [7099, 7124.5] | 1.00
